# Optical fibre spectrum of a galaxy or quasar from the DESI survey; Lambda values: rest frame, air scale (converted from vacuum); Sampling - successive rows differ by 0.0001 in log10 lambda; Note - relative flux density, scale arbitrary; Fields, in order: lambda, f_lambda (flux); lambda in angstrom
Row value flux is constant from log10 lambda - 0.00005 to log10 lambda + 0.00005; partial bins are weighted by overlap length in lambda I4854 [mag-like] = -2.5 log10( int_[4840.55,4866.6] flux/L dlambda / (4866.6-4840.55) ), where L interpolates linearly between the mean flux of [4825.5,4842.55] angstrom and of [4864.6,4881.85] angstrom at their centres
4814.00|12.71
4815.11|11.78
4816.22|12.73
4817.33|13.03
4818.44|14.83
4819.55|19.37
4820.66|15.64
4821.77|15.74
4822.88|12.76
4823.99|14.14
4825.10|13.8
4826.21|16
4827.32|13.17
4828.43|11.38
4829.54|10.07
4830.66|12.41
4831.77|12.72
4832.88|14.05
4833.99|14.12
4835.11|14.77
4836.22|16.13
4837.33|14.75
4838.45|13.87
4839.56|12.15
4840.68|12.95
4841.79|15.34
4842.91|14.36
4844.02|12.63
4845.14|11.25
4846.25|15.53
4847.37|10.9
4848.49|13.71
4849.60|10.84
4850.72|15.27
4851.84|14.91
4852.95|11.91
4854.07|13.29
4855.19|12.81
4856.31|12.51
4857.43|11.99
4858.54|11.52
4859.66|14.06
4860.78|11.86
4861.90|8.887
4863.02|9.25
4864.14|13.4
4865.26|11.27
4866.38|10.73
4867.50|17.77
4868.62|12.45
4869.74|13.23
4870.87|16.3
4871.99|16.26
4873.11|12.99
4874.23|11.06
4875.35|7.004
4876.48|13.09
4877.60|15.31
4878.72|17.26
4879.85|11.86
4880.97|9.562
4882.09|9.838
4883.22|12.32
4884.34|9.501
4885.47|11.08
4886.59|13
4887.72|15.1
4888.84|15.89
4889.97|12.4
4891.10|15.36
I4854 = 0.06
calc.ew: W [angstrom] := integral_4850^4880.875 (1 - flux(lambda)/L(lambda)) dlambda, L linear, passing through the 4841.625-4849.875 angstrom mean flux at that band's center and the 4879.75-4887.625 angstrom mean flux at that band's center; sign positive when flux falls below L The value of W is -1.9 angstrom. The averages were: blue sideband 13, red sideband 11.2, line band 12.8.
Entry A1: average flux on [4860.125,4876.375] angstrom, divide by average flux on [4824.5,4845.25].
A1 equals 0.91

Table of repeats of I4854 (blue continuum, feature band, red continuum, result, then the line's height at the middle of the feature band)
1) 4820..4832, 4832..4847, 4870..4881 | -0.039 mag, 13.4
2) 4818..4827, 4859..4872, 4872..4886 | -0.010 mag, 12.7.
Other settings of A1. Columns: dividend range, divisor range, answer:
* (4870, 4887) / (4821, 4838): 0.90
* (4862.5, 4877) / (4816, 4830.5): 0.90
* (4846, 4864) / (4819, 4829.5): 0.86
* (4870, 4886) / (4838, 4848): 0.94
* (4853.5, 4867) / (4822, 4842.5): 0.87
